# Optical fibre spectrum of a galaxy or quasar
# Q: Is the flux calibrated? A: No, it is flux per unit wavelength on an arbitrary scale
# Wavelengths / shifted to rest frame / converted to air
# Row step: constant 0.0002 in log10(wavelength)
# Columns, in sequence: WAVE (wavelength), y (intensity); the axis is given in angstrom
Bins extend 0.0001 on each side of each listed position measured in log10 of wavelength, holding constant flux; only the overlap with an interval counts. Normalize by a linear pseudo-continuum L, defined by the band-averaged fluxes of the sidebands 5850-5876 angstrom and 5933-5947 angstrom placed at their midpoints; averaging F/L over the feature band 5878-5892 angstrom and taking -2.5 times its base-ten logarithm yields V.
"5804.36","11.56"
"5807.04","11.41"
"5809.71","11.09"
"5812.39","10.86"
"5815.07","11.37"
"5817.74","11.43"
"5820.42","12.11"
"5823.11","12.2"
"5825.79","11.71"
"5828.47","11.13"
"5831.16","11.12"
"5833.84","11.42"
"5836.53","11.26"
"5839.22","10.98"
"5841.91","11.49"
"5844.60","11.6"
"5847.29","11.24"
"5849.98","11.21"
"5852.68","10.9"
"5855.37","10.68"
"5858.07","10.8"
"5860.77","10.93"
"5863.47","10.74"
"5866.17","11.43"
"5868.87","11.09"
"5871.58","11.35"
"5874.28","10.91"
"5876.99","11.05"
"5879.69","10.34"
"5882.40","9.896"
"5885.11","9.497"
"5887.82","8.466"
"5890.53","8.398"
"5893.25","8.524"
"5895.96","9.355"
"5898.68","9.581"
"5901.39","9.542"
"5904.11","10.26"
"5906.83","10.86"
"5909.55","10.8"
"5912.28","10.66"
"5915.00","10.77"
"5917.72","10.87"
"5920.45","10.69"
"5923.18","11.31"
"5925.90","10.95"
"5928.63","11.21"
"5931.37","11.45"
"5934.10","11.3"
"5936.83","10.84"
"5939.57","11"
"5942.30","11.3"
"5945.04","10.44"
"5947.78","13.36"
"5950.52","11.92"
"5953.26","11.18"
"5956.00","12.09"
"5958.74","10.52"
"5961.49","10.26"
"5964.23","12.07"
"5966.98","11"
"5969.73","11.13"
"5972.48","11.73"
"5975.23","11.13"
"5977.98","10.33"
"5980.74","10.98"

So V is 0.18 mag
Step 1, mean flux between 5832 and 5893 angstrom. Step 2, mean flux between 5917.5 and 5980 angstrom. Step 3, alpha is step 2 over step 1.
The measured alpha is 1.05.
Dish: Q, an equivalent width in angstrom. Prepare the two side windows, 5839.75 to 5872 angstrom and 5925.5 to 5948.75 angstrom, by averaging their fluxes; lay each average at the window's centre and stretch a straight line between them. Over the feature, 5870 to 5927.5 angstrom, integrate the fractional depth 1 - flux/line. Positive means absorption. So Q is 5.2 angstrom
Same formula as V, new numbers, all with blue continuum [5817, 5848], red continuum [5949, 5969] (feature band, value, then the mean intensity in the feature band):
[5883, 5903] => 0.24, 9.1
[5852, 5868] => 0.05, 10.9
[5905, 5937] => 0.04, 11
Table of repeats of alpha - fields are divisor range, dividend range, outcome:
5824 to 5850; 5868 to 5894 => 0.88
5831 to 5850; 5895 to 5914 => 0.90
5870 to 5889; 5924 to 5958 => 1.11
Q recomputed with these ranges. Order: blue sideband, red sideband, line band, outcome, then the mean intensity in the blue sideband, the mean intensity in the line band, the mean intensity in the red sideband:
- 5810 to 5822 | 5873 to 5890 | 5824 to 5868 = -1.78 angstrom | 11.4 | 11.2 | 9.95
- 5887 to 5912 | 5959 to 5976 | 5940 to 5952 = -1.14 angstrom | 9.6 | 11.7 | 11.2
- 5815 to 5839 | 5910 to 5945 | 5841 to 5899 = 4.43 angstrom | 11.5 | 10.4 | 11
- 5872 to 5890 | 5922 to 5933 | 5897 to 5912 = 0.59 angstrom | 10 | 10.2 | 11.2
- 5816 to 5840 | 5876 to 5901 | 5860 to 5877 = -1.62 angstrom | 11.5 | 11.1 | 9.44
